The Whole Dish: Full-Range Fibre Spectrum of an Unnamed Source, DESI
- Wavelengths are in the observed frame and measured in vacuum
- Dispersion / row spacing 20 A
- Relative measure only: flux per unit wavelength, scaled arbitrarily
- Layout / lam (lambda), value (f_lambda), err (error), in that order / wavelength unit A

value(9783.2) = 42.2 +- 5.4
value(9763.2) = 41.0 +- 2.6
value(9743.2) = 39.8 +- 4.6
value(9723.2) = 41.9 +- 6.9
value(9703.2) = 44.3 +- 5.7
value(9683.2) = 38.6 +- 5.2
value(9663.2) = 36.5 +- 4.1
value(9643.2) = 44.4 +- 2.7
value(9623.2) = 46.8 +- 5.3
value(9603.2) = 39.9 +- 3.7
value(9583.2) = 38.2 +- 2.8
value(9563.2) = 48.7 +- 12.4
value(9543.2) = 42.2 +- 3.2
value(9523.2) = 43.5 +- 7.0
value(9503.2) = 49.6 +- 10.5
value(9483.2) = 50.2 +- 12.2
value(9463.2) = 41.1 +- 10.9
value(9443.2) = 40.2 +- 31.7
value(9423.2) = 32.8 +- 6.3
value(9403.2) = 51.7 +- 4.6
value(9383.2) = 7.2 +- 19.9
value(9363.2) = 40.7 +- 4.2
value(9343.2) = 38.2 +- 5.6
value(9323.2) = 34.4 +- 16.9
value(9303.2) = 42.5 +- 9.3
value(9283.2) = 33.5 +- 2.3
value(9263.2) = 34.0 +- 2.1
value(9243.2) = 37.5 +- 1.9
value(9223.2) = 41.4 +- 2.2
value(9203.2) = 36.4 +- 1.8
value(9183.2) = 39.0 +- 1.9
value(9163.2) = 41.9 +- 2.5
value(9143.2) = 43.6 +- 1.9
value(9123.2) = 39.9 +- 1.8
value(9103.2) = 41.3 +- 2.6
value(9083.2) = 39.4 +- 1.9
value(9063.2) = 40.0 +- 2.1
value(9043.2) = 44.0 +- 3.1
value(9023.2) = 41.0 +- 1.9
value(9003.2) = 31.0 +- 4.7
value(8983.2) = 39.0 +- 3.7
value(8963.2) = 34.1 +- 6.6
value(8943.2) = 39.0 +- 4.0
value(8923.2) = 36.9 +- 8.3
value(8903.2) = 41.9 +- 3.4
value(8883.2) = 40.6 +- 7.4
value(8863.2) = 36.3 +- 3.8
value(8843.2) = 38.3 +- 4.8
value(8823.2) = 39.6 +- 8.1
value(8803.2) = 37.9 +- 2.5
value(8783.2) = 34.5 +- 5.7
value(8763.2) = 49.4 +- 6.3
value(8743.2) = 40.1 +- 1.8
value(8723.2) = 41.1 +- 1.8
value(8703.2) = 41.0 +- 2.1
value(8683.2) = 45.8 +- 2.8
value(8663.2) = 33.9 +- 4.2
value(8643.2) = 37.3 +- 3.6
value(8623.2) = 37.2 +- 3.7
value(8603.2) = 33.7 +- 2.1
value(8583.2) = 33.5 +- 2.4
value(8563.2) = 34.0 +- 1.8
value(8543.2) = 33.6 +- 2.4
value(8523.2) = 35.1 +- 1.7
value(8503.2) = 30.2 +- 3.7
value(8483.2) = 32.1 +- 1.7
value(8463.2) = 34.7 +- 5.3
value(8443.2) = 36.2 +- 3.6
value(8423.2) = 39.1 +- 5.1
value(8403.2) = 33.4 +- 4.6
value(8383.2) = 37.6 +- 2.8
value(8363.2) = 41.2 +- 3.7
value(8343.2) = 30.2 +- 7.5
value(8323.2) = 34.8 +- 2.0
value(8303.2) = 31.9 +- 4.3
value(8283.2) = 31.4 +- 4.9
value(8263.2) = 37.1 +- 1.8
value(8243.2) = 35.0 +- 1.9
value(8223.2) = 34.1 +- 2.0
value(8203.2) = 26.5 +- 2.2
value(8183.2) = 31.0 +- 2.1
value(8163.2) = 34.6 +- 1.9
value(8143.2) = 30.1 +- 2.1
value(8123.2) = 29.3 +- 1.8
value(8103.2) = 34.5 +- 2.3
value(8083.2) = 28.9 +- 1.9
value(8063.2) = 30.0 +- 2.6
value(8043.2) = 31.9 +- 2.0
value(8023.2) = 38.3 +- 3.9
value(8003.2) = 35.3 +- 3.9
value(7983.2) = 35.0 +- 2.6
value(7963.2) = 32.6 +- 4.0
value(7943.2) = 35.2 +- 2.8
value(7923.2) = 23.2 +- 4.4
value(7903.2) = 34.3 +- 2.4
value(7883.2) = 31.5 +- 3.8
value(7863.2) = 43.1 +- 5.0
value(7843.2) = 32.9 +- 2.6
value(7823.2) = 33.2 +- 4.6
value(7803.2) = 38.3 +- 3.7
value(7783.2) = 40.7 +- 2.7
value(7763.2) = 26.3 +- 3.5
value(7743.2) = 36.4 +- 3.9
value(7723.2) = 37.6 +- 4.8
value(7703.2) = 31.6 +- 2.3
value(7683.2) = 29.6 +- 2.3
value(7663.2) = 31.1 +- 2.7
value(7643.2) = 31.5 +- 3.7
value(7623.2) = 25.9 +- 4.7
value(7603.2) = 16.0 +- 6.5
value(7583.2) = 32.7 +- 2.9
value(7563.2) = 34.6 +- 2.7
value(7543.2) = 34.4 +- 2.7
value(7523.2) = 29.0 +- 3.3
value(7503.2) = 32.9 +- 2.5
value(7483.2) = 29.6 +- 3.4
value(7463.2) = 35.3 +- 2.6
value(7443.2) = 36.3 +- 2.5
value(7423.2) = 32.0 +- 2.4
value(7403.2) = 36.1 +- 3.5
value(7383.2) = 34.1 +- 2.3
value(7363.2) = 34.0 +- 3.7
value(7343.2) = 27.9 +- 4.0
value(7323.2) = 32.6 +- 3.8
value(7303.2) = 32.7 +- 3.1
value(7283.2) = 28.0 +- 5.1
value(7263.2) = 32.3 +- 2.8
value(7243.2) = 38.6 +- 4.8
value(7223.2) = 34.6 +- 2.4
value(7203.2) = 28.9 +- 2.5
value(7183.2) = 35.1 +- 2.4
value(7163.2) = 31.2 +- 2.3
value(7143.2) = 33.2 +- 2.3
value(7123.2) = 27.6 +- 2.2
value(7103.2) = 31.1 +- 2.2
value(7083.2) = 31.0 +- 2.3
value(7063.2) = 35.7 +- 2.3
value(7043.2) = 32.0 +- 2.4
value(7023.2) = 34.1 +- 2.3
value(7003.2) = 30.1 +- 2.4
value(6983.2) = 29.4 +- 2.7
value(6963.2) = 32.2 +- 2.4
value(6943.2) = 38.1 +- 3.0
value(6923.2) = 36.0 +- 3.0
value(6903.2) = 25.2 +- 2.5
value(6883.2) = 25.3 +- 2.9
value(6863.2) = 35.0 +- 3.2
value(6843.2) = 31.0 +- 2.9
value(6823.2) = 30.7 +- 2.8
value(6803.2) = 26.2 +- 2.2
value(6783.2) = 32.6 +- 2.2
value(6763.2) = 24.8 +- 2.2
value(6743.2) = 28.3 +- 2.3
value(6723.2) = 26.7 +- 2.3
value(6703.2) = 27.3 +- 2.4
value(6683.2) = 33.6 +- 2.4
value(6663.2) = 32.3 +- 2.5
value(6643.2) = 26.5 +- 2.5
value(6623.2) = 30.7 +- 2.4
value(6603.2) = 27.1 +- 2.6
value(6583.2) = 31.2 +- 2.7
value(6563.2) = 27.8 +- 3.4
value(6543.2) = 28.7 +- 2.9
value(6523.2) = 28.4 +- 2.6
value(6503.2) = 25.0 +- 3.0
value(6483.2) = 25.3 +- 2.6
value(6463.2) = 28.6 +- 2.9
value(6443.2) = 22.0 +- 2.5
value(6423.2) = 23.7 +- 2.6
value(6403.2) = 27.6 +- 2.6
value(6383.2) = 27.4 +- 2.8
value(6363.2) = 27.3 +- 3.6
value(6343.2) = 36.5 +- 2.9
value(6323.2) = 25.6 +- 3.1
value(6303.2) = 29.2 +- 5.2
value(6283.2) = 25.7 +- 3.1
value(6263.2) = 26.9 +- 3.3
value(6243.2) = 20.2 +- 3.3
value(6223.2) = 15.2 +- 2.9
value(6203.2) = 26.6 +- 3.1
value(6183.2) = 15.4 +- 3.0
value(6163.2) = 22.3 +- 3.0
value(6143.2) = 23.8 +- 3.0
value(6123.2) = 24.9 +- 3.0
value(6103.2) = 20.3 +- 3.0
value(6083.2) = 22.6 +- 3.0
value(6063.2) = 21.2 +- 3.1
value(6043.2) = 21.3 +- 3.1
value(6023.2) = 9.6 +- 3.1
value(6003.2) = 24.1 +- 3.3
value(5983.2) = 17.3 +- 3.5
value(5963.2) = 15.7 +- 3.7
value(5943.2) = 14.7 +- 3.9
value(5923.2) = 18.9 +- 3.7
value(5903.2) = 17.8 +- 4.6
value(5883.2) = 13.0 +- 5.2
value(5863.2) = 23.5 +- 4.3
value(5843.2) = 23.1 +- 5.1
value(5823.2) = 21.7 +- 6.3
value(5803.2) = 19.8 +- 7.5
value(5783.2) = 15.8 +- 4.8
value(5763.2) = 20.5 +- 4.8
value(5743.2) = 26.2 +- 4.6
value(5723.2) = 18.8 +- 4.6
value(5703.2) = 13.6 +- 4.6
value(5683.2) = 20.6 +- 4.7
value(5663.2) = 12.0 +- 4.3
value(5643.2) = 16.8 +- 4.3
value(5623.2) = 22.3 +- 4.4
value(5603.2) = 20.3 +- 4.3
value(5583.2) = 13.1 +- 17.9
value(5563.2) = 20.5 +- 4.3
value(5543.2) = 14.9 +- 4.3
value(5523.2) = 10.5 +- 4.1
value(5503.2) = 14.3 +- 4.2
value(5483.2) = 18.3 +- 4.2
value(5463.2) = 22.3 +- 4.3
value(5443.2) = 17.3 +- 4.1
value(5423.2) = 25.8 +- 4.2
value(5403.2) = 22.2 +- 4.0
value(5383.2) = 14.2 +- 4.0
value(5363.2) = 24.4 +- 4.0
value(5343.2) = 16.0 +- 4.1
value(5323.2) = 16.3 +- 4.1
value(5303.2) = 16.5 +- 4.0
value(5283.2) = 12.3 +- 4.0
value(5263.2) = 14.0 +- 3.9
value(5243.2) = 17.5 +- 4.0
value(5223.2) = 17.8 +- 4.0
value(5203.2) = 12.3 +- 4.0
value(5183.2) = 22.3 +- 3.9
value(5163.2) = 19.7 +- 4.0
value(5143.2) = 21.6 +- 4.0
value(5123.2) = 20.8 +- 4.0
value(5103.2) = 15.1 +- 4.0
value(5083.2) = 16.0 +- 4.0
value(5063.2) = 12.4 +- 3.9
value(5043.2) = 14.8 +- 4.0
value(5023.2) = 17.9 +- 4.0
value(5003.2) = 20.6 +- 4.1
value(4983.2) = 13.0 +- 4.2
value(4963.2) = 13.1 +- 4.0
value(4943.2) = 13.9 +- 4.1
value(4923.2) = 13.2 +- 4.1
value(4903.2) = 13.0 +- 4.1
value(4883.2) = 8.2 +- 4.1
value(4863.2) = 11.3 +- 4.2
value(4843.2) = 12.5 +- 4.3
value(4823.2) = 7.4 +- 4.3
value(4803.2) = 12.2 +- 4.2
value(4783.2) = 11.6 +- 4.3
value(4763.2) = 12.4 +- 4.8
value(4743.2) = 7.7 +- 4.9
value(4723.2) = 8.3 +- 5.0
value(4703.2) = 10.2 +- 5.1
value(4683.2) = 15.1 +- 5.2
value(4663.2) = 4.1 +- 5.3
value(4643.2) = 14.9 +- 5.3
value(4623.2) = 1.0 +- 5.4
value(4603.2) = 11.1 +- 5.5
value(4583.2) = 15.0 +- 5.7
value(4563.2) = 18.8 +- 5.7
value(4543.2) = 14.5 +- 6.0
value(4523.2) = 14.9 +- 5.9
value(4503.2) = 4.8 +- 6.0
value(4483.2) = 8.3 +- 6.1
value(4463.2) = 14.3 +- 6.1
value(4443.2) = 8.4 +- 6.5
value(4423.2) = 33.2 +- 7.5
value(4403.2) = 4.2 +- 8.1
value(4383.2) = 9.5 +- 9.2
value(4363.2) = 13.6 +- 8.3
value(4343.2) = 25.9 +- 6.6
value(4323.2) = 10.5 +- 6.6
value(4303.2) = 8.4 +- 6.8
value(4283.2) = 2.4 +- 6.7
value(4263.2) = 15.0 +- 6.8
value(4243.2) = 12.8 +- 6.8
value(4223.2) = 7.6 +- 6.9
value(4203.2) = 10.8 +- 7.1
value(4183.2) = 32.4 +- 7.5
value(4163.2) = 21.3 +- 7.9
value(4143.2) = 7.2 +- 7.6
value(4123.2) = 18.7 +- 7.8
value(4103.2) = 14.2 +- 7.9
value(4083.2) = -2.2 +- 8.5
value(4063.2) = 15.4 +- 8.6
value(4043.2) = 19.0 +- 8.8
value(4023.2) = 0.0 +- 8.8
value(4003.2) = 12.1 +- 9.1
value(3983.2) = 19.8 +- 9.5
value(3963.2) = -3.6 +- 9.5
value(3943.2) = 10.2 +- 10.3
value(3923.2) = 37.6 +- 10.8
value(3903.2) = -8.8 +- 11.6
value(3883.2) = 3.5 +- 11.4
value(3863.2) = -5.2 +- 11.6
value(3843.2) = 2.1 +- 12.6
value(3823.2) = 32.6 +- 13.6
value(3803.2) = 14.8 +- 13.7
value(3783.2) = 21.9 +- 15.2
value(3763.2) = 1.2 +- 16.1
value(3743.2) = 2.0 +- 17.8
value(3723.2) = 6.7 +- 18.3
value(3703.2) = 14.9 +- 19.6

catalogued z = 0.57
